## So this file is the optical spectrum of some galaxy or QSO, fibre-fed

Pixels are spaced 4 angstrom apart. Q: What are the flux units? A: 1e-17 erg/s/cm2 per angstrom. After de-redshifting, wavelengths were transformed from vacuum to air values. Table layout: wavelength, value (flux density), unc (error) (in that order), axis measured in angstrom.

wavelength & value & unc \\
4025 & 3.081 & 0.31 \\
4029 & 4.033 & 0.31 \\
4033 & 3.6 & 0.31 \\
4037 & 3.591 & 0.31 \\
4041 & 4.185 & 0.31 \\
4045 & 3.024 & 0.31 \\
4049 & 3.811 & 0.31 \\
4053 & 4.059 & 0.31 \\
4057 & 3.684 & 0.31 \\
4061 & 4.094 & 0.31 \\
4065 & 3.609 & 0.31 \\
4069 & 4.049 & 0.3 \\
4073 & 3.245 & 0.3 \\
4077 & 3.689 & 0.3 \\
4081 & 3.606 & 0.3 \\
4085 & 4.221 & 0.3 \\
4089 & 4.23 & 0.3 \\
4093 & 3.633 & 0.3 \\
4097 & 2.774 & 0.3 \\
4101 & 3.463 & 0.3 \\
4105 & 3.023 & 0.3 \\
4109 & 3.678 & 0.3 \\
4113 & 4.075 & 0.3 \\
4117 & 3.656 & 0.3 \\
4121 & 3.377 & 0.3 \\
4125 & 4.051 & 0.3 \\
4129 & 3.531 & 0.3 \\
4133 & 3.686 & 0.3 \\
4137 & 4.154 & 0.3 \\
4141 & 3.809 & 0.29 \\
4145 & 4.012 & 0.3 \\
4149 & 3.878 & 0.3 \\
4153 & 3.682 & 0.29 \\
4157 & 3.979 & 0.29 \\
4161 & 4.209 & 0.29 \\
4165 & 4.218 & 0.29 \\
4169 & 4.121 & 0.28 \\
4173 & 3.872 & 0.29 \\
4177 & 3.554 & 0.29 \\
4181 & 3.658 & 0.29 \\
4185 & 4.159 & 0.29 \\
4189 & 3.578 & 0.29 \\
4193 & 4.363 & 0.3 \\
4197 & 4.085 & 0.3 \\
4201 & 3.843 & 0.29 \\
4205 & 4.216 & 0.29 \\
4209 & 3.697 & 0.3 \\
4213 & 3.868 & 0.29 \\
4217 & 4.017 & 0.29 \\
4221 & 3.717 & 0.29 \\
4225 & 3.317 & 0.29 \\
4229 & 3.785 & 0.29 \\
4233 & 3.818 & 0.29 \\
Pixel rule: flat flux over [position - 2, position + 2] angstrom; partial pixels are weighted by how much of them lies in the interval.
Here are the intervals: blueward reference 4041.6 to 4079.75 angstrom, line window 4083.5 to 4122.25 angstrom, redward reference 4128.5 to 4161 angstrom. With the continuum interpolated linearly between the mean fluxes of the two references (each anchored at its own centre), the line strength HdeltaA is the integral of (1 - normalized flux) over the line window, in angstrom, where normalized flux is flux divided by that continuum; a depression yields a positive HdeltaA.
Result 1.9 angstrom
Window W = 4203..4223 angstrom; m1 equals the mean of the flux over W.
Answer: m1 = 3.9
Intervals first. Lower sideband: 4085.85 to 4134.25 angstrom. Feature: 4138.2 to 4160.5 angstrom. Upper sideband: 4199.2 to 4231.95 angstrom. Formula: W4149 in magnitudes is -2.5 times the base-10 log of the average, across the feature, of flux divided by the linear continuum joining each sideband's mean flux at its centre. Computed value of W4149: -0.06 mag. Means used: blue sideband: 3.61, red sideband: 3.81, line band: 3.9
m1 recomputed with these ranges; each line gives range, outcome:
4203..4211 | 3.96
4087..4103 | 3.53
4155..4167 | 4.14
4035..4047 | 3.6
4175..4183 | 3.61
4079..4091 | 4.02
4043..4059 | 3.64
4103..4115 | 3.59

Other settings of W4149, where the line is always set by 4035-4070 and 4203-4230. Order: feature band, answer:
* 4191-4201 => -0.09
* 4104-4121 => 0.05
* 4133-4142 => -0.04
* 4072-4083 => 0.07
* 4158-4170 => -0.10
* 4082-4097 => -0.01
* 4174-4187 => 0.00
